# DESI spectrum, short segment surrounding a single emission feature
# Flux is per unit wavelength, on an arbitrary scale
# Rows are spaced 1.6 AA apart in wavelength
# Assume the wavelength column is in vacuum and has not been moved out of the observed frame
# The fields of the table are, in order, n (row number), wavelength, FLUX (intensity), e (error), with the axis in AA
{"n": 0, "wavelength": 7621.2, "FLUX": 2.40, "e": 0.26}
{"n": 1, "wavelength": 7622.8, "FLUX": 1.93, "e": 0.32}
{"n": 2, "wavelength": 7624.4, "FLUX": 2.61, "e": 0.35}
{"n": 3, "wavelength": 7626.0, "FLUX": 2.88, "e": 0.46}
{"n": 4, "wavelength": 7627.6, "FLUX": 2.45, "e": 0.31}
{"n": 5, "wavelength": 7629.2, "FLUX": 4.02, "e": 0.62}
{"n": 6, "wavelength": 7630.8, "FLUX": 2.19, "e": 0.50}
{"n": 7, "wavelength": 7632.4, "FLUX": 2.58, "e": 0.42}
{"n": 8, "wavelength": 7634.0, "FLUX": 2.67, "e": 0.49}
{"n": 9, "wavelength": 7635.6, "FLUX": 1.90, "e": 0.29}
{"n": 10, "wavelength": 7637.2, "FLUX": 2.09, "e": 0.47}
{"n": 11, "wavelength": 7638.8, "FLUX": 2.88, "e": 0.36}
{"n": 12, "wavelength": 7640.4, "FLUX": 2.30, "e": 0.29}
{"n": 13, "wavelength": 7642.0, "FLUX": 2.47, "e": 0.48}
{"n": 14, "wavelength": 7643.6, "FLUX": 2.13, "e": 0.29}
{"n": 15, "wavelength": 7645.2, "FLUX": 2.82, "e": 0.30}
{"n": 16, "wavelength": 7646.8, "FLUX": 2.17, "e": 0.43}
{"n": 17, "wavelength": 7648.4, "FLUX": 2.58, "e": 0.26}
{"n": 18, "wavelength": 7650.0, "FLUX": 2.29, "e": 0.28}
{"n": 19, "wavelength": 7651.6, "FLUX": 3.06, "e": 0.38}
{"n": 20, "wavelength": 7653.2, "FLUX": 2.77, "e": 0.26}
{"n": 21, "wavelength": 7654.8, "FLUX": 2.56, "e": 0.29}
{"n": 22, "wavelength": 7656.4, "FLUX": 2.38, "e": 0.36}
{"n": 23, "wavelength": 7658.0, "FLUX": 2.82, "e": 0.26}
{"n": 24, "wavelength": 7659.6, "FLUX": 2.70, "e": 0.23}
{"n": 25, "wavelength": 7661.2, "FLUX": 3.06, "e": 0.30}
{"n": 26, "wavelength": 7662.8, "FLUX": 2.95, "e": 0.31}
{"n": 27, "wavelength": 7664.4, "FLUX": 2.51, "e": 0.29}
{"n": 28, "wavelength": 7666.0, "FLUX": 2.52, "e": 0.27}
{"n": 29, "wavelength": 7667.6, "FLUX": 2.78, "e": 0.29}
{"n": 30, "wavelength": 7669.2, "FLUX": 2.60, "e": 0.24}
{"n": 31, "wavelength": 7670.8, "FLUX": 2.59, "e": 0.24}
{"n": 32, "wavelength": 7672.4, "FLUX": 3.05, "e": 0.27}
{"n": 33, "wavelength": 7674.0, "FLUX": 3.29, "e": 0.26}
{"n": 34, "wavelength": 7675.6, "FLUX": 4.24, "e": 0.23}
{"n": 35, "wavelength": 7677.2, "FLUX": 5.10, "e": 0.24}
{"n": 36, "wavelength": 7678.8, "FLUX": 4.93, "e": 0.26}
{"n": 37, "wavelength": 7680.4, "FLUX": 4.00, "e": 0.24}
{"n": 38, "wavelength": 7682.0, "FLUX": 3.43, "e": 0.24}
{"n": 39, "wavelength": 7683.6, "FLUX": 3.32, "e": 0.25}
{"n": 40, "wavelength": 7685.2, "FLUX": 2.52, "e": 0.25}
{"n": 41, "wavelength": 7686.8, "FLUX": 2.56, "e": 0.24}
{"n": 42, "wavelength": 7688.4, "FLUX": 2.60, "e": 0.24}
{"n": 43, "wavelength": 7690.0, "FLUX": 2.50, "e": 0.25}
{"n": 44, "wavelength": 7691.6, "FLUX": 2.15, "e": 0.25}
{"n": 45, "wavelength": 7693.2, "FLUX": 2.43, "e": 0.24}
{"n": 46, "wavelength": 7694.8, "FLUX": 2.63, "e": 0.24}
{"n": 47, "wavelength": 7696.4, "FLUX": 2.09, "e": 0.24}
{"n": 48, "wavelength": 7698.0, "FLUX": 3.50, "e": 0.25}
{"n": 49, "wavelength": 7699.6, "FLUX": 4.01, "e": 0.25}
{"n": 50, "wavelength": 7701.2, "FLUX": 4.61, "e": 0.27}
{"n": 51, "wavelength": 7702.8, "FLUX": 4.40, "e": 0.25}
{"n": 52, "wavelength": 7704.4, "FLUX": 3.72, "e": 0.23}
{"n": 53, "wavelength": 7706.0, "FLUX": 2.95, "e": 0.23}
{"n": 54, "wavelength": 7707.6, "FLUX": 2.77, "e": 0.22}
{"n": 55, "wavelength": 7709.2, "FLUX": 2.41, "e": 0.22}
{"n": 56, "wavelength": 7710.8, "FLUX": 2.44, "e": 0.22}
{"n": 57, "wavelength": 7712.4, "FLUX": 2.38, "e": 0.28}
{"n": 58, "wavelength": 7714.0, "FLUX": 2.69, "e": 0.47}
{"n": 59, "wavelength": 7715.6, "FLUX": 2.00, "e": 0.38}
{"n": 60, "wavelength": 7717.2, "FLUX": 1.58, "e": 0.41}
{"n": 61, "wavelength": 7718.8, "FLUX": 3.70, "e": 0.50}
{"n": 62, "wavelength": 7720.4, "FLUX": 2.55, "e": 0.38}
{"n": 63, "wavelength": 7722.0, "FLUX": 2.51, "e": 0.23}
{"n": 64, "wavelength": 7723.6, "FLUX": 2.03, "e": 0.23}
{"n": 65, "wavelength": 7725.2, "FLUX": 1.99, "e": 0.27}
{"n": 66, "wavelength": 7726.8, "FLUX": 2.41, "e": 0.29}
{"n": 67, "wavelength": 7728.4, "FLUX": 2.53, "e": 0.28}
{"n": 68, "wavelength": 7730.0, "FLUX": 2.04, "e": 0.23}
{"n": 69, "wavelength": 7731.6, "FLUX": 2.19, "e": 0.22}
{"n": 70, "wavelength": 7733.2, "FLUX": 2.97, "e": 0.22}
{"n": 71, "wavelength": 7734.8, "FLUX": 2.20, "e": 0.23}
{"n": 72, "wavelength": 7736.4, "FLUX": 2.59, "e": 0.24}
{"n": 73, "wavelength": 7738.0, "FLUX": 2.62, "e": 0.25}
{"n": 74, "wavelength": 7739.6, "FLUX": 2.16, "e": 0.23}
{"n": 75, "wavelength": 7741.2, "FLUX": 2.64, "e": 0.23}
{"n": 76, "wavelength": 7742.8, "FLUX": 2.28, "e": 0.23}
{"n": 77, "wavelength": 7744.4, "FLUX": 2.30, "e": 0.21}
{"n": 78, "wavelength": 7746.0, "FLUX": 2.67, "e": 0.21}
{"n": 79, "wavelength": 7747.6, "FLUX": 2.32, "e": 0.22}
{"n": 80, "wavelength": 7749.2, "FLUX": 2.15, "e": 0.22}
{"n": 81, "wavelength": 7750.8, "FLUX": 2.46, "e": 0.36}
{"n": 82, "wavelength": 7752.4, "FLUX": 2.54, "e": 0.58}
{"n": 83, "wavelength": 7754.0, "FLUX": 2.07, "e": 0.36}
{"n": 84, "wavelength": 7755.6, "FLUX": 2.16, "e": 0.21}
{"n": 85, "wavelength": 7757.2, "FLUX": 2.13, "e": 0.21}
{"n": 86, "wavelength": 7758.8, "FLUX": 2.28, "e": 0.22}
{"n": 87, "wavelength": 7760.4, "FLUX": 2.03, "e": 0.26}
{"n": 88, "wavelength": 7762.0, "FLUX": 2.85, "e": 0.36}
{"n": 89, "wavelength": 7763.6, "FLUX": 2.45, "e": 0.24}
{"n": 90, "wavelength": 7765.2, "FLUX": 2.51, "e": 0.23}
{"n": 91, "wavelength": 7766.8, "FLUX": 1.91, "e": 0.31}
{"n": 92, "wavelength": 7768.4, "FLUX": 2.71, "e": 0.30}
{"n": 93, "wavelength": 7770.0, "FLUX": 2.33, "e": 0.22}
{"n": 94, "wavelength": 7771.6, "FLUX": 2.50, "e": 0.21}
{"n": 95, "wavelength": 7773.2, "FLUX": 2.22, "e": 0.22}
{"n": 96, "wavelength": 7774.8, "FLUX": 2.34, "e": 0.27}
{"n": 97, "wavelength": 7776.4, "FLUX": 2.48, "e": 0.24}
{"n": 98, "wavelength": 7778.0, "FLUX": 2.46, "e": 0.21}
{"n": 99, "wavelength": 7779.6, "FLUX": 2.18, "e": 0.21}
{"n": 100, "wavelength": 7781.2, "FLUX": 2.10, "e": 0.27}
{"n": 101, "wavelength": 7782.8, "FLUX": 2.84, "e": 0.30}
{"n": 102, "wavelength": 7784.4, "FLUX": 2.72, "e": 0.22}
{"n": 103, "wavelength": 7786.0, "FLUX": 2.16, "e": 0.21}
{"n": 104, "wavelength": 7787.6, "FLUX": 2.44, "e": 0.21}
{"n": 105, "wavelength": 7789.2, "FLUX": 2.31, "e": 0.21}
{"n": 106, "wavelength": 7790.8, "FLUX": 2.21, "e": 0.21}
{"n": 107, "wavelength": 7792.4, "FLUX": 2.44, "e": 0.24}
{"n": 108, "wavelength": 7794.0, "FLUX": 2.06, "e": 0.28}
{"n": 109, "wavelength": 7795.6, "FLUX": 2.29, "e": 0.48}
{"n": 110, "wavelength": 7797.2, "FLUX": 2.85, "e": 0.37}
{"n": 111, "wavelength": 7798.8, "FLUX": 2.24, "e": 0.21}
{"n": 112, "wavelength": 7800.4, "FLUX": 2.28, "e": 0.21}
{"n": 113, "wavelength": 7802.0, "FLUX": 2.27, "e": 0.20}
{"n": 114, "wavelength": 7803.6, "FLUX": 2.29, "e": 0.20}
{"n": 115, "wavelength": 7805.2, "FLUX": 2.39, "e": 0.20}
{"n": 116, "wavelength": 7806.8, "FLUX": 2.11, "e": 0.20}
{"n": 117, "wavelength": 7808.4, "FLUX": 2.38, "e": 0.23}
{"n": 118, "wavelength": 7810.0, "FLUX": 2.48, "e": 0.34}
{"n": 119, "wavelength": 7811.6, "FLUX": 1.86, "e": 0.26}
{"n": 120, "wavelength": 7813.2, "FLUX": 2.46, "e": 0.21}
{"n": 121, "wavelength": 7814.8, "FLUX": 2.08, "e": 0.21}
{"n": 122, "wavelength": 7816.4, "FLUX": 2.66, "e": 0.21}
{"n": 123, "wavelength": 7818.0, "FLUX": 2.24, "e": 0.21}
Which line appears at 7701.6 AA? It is [N II] 6583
